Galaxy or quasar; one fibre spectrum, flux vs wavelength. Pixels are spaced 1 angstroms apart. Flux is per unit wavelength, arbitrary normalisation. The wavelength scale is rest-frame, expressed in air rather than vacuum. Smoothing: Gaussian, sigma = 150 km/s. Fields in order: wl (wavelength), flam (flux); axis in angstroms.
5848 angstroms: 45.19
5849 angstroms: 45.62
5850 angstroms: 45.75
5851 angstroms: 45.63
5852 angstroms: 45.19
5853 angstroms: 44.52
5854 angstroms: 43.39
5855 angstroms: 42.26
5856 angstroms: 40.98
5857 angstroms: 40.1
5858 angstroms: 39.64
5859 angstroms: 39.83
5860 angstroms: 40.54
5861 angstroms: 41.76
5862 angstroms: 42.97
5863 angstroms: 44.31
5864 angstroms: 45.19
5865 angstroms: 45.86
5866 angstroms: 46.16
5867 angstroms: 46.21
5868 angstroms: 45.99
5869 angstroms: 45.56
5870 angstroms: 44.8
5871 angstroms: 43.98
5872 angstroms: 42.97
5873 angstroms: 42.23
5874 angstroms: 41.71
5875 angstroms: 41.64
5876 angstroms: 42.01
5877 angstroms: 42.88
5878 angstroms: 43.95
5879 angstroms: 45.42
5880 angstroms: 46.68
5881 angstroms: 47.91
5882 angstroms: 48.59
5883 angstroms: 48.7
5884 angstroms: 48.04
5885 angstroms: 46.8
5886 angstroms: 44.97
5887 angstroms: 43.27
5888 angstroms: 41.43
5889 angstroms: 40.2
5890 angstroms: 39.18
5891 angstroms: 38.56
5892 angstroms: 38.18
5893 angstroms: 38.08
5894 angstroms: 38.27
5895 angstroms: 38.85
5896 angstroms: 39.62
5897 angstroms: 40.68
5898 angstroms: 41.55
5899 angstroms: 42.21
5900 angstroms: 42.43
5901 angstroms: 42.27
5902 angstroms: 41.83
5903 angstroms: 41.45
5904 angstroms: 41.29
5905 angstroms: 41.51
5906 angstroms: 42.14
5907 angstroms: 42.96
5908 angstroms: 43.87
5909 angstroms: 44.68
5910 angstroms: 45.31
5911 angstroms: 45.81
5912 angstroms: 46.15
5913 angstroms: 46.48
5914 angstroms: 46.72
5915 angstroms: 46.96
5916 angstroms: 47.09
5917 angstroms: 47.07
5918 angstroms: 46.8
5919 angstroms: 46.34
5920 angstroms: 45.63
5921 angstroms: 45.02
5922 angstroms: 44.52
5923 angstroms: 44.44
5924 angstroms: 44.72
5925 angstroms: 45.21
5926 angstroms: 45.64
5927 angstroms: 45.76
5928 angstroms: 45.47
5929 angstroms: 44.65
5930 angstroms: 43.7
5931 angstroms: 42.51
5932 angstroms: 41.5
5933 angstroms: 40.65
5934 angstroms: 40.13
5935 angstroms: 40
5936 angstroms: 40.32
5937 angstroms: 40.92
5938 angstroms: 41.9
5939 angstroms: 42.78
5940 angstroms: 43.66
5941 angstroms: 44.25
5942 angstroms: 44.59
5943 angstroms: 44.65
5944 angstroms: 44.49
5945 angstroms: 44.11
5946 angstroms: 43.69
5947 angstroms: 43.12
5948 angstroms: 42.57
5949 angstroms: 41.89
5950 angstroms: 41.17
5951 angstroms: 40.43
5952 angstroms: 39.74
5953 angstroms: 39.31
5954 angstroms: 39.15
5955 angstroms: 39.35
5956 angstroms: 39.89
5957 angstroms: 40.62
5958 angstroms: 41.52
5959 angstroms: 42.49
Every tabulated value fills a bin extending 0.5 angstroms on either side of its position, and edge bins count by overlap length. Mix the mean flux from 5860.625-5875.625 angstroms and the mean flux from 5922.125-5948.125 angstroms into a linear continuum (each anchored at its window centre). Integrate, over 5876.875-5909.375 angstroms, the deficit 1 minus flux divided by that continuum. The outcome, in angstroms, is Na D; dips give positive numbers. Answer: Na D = 0.8 angstroms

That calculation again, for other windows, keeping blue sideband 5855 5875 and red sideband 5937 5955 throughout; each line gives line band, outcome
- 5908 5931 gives -1.60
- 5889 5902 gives 0.84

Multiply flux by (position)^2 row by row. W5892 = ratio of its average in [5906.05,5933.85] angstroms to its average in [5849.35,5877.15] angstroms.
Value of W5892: 1.1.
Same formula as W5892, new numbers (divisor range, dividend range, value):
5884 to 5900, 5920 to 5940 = 1.07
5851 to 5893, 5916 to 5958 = 1.01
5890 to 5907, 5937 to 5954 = 1.06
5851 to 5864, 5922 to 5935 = 1.05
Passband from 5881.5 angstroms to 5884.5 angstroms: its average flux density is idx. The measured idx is 48.4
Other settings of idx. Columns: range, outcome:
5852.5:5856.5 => 42.8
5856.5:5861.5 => 40.4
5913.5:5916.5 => 46.9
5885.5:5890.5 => 41.8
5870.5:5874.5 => 42.7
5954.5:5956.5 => 39.6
